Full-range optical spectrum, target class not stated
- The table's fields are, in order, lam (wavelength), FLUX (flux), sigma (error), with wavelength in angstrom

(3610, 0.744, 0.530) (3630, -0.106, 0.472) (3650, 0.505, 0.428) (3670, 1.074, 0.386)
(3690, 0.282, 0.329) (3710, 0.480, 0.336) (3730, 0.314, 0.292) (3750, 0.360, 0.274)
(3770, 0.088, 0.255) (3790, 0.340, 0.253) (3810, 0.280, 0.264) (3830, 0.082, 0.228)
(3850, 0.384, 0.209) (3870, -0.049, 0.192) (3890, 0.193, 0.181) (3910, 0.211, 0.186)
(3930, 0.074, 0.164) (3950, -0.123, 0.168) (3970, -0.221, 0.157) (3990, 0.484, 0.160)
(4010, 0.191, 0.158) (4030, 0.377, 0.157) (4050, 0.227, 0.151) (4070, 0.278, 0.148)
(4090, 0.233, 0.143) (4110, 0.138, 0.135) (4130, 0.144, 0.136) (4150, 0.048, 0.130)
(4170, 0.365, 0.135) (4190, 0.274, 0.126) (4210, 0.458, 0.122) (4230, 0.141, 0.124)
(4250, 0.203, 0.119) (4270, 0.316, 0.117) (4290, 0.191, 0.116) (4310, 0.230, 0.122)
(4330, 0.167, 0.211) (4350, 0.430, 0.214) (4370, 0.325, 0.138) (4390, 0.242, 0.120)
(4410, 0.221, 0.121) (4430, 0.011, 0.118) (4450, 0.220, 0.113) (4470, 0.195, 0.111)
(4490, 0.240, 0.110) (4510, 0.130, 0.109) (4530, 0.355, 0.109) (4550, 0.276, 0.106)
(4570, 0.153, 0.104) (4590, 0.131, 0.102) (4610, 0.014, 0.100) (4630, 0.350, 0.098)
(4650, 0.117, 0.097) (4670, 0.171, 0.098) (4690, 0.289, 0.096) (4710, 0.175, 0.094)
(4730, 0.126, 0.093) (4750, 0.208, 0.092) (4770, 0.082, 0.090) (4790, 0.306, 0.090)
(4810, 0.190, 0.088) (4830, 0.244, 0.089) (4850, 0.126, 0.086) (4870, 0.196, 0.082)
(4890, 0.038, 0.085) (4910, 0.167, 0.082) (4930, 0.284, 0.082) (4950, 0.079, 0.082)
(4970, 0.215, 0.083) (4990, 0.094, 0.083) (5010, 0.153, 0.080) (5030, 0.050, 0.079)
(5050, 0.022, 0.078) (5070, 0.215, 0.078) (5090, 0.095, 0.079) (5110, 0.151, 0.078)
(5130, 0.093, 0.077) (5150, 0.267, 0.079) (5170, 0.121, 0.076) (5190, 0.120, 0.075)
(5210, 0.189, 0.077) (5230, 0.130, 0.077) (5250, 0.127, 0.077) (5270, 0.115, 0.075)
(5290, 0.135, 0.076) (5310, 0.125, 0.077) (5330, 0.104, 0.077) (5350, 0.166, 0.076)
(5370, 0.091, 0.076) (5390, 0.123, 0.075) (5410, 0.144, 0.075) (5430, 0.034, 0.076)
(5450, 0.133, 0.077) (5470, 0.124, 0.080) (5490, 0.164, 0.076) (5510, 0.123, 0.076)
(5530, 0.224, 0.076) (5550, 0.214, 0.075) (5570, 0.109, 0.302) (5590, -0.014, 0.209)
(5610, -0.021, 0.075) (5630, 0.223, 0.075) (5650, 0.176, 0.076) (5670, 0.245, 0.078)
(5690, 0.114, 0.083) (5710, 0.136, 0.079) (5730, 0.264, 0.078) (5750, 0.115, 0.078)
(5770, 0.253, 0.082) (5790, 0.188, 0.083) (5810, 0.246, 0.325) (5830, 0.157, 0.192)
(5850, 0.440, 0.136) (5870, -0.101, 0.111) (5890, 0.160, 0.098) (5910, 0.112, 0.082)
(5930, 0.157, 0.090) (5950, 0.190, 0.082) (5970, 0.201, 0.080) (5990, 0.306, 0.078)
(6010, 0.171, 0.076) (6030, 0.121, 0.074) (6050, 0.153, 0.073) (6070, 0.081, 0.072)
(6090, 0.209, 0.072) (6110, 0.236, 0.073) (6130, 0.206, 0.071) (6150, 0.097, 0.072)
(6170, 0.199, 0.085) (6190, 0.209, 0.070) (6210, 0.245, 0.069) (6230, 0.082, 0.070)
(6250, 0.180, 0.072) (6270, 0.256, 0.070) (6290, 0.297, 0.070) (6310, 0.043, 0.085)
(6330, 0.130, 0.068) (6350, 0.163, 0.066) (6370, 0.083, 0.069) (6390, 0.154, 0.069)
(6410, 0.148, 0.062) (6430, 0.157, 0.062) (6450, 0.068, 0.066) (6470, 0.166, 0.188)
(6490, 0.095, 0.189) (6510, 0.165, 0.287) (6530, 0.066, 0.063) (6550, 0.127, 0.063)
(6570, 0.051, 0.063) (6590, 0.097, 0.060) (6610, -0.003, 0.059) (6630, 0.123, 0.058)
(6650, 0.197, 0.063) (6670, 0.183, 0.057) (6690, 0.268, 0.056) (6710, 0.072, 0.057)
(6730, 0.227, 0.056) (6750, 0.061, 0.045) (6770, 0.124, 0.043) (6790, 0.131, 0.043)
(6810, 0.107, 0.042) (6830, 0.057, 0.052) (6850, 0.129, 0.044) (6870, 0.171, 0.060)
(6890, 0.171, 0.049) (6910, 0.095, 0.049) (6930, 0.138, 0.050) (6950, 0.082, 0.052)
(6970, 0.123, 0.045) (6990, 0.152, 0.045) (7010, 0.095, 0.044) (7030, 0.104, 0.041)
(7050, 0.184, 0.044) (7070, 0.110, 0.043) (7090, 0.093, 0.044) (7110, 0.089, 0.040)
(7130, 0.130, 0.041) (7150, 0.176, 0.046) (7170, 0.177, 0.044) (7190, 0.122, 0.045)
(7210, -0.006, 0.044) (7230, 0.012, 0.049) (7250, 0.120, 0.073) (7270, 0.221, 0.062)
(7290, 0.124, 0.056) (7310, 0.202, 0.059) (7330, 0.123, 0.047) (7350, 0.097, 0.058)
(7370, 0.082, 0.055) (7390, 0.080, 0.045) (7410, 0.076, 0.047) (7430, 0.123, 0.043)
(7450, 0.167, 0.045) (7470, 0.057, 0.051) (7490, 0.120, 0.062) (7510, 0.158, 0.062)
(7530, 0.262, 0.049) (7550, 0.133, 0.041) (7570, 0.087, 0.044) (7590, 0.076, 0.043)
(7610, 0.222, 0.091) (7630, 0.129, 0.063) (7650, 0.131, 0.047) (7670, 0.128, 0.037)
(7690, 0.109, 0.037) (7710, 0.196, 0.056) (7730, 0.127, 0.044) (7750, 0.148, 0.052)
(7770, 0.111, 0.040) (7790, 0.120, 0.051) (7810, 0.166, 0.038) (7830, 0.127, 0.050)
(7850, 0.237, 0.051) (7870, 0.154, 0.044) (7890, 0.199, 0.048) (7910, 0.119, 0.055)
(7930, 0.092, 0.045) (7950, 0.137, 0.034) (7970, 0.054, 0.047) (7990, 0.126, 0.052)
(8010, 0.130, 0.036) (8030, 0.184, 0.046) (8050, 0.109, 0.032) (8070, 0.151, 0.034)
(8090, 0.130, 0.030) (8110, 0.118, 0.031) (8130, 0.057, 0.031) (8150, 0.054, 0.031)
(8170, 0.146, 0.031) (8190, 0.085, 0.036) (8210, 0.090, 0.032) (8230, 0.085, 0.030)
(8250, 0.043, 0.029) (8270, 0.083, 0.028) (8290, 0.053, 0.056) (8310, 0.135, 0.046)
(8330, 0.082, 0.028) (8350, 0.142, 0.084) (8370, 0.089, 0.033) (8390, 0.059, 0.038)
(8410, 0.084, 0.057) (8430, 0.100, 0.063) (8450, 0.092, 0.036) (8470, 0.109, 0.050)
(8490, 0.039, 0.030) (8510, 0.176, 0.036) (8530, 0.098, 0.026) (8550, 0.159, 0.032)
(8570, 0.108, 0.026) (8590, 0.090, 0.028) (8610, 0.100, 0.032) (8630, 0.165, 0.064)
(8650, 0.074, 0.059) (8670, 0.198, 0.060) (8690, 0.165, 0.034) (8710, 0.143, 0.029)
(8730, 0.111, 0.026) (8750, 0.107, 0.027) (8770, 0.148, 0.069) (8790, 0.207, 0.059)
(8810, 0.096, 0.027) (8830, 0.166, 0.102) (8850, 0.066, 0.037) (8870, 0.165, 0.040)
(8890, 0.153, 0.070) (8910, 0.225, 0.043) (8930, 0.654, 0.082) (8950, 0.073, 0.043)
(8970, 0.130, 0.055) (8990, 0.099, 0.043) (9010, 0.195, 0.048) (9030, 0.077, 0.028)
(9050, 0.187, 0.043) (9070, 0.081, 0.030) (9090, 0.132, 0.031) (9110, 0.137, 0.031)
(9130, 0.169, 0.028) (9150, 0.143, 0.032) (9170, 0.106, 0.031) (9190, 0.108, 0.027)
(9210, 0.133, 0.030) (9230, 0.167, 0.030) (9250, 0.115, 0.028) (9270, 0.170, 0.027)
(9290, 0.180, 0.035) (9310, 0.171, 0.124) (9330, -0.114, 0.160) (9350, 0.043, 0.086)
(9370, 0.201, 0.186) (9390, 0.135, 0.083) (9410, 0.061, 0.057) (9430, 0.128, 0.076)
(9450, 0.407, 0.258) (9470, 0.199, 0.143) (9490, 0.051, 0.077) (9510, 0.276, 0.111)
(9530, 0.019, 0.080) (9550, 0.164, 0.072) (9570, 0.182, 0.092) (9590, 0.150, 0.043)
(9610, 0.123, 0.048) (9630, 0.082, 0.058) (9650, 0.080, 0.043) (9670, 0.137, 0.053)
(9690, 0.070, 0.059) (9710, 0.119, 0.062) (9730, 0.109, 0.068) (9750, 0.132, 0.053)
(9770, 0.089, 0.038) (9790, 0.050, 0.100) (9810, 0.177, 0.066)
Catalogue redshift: 1.393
